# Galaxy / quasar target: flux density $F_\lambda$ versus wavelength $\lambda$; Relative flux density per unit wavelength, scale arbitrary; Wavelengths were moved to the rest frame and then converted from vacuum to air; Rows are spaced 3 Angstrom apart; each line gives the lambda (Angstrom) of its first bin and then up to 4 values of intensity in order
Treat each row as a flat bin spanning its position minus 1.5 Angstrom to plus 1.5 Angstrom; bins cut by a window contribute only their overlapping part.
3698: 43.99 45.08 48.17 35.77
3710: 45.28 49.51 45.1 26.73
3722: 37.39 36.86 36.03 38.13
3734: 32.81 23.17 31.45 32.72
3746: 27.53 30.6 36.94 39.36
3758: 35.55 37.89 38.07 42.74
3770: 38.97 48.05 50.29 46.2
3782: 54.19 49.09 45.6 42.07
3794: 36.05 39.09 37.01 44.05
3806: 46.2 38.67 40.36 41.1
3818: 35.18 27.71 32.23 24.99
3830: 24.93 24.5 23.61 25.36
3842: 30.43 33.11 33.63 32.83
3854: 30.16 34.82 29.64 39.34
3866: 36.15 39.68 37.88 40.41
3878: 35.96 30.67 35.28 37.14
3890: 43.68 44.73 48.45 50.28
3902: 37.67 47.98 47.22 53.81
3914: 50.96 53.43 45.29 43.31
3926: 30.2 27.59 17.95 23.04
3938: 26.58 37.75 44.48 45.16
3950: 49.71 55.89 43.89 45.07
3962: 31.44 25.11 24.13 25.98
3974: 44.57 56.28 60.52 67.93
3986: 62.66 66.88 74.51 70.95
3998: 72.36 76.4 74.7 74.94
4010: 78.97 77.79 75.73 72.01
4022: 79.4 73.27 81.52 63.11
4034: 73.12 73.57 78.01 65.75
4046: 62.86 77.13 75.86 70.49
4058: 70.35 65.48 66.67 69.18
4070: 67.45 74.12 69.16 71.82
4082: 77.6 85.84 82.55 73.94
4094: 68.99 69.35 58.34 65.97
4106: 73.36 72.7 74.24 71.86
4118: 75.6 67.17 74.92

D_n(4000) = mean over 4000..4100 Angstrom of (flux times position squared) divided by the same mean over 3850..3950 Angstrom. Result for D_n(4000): 2.0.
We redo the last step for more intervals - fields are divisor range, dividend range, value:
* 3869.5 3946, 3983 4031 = 1.95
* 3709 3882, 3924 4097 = 1.87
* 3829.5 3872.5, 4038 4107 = 2.51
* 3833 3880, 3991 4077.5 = 2.39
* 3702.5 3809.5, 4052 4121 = 2.14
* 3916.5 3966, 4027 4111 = 2.02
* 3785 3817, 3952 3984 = 1.14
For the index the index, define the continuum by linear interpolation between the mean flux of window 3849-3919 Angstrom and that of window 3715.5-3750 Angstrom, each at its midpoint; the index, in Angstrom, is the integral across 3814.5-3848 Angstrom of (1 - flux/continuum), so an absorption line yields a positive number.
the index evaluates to 7.7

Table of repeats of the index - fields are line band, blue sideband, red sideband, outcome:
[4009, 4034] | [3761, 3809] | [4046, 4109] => -3.4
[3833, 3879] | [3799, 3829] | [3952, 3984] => 6.2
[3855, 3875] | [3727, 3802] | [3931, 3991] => 2.3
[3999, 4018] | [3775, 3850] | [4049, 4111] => -4.2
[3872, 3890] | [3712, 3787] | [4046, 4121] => 5.2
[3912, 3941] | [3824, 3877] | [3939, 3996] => 4.5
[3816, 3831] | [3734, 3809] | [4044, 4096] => 5.2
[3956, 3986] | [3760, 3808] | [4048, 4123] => 8.7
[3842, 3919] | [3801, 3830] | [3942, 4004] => 5.6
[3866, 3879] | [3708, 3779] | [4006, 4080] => 3.5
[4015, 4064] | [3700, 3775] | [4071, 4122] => -3.8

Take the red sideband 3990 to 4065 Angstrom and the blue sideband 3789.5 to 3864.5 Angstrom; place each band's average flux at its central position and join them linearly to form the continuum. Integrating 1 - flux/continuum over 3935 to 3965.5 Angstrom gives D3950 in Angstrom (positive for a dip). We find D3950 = 9.4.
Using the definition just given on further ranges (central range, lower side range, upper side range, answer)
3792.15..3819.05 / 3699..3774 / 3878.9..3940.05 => -1.0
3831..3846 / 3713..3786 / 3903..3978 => 4.6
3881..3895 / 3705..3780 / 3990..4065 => 4.1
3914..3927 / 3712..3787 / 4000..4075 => 3.2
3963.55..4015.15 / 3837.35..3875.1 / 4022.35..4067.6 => -0.1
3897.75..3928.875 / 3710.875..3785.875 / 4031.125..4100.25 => 5.9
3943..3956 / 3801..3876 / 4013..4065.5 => 1.6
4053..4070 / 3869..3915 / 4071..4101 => 0.2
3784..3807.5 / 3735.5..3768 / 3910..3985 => -4.3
